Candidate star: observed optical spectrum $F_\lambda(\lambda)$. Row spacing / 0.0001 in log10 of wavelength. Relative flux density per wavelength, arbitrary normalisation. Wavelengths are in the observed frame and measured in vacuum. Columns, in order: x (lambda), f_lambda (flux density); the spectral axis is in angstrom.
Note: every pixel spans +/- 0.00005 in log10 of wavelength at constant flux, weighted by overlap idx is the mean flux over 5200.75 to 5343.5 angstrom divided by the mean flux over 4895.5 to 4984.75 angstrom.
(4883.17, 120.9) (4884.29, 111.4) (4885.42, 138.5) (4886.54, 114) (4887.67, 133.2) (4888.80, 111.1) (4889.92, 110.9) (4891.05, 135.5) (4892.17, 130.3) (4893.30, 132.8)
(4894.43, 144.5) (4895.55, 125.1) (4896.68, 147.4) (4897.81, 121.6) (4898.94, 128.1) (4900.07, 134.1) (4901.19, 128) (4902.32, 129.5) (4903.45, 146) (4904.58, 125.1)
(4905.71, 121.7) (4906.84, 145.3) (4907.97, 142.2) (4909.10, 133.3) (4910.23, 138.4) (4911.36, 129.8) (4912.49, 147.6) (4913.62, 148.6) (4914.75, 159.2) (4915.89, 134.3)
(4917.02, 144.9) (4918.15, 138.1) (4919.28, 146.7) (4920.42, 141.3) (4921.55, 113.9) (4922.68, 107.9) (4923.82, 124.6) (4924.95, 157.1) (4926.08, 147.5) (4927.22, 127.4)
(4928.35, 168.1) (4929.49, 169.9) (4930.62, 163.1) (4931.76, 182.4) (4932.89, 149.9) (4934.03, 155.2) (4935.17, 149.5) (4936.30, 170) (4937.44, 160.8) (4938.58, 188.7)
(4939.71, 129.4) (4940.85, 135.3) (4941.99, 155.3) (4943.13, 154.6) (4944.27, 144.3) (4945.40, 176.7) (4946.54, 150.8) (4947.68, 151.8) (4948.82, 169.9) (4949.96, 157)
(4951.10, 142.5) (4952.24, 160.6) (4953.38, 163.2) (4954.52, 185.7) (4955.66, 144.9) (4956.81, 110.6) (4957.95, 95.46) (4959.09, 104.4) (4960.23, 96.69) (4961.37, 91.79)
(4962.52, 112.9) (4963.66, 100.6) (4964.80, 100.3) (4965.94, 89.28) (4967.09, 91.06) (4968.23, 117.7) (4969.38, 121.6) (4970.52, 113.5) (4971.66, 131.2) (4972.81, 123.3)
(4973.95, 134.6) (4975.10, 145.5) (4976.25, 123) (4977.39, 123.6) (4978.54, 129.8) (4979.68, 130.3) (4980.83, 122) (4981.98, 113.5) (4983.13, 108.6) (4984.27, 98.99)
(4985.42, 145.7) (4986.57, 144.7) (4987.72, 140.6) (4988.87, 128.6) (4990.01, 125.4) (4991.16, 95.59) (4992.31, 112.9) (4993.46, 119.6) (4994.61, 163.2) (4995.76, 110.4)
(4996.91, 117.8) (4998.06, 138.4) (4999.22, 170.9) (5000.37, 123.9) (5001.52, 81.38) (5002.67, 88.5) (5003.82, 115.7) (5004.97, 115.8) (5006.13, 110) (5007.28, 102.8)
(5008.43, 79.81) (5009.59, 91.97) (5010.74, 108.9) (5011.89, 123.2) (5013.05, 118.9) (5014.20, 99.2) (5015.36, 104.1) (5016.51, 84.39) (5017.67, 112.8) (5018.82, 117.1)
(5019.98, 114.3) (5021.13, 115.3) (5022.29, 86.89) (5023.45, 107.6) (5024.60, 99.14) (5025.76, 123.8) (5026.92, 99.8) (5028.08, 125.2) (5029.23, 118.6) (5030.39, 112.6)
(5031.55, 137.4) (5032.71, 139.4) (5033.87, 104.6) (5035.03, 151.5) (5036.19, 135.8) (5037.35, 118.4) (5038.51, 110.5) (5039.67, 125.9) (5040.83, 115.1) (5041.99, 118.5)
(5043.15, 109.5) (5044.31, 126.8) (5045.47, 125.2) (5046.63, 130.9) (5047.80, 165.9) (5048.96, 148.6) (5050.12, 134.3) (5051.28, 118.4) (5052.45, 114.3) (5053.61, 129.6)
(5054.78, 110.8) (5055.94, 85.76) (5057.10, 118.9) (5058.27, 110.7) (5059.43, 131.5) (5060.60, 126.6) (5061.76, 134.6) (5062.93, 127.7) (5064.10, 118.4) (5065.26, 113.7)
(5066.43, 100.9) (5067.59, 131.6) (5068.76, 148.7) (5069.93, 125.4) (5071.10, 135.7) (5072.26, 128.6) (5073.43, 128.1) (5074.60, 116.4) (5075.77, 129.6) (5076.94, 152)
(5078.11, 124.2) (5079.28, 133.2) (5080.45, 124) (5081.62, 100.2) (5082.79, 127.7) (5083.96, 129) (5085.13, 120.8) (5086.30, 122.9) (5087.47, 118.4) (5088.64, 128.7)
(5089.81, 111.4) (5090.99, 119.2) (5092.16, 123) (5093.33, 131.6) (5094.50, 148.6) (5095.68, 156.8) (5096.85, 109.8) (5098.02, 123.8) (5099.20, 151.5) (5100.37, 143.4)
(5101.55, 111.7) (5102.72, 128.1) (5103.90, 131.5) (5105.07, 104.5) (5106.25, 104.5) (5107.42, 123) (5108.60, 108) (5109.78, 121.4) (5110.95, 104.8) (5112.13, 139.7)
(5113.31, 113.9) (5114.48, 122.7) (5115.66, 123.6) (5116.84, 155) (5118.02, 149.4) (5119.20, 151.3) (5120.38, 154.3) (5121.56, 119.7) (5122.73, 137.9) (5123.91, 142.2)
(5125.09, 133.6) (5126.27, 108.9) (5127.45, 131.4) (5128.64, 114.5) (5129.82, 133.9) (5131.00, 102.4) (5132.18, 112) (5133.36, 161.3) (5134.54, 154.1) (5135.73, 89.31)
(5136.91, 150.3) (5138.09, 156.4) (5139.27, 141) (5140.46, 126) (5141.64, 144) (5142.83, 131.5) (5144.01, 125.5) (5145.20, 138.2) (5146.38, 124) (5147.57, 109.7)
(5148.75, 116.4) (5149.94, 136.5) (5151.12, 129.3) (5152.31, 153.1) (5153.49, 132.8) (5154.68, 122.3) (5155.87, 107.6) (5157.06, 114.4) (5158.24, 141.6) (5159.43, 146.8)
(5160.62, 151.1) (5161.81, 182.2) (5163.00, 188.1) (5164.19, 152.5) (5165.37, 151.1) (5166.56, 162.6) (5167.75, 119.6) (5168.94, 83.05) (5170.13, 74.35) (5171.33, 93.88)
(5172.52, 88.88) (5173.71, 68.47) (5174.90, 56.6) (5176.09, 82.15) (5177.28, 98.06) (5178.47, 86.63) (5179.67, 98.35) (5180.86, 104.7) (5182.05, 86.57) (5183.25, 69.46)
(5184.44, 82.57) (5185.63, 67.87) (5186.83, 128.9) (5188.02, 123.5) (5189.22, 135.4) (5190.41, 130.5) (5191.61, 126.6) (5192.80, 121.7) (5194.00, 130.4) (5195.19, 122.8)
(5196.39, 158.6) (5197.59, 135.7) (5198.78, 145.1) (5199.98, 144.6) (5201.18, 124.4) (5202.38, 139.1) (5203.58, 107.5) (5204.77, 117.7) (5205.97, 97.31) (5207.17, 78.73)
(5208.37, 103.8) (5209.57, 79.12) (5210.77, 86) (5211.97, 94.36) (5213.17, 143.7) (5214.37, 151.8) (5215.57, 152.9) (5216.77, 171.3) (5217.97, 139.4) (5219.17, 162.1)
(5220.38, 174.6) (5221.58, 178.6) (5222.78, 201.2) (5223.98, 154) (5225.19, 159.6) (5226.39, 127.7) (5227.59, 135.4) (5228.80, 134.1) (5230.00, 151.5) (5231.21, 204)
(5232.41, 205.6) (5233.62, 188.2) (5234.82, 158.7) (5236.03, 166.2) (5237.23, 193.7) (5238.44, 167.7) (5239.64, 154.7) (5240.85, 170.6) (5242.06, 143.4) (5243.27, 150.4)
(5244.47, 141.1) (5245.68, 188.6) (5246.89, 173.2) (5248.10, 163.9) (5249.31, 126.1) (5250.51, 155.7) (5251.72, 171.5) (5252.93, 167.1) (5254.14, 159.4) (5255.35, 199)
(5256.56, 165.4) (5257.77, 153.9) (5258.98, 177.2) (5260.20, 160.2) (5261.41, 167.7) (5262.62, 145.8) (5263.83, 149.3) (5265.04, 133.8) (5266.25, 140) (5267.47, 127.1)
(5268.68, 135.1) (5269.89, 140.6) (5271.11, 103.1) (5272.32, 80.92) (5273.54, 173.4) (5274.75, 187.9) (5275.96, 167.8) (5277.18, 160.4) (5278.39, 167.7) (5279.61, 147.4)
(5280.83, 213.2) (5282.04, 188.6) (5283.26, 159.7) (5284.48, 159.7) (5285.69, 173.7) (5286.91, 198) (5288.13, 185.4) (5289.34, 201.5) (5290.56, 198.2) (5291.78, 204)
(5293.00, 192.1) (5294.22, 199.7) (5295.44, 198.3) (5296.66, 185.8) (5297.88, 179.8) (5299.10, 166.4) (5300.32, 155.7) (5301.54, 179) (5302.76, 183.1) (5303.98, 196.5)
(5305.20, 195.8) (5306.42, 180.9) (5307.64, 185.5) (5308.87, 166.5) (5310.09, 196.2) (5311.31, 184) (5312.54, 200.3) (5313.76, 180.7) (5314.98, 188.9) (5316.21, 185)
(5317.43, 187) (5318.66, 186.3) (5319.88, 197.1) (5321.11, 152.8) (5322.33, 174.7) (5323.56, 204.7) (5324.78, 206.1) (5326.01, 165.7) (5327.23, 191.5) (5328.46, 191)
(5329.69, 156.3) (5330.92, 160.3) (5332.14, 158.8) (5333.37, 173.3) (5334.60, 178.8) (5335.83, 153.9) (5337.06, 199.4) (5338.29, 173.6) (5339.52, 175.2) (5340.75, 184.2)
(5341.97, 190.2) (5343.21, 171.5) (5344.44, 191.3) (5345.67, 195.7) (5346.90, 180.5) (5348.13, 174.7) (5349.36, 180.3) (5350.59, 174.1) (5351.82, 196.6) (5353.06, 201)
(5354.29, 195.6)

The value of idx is 1.2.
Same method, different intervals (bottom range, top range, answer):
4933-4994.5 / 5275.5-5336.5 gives 1.37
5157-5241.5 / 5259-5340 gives 1.32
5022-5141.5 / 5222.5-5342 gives 1.36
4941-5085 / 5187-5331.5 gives 1.31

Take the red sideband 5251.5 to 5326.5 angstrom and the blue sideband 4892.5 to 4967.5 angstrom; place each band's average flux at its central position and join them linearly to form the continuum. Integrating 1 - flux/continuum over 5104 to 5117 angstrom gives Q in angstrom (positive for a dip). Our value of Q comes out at 3.07 angstrom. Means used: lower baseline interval 139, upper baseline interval 173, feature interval 119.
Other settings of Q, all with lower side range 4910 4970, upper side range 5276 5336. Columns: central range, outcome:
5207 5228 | 3.89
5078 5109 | 6.47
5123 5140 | 3.24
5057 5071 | 2.67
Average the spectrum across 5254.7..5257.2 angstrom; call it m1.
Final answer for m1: 181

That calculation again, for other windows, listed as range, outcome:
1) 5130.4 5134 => 126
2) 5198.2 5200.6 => 144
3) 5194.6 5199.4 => 141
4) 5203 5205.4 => 113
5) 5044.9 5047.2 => 128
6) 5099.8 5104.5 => 129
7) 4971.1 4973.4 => 127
